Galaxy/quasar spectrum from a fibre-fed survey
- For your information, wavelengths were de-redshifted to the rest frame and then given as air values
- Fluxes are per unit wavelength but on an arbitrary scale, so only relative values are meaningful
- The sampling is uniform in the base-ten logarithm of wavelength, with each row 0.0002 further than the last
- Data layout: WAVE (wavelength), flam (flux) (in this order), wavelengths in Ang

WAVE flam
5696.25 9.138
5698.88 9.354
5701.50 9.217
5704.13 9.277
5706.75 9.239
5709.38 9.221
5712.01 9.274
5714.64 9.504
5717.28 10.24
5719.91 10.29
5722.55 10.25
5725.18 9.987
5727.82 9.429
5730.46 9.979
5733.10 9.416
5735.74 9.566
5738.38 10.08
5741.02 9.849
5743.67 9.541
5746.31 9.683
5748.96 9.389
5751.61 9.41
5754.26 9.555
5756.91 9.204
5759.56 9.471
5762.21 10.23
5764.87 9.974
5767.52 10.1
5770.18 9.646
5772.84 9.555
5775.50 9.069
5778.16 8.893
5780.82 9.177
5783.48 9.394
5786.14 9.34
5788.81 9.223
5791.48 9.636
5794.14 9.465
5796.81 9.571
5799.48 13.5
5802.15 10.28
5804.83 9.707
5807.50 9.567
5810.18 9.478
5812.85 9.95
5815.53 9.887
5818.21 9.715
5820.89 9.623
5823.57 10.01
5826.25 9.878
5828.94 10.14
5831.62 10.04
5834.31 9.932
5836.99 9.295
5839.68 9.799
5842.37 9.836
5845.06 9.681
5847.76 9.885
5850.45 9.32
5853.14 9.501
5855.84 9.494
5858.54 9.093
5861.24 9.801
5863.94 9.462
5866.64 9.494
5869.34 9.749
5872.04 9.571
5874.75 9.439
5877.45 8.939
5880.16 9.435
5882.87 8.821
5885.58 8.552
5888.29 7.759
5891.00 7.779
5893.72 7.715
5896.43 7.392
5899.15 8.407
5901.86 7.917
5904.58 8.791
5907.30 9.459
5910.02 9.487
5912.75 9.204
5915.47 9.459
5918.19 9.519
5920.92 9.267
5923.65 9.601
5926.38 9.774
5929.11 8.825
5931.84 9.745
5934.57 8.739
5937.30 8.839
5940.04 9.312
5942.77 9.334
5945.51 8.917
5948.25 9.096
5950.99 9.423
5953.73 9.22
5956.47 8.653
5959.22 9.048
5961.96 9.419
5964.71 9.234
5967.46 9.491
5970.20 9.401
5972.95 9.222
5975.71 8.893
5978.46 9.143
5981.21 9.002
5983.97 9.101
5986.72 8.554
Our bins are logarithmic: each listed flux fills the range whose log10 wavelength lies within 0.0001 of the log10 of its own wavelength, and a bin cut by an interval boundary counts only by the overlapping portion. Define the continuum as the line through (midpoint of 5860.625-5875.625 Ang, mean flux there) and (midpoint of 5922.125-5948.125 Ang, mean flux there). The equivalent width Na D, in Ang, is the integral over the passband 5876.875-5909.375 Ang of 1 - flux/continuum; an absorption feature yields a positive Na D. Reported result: 3.5 Ang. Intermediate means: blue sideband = 9.58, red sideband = 9.23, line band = 8.42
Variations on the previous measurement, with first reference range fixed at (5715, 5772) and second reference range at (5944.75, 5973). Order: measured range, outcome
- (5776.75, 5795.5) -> 0.68 Ang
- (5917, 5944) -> -0.06 Ang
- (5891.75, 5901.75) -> 1.62 Ang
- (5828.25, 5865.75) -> -0.62 Ang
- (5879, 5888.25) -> 0.63 Ang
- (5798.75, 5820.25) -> -1.24 Ang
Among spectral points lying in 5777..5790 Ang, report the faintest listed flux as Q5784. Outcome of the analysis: 8.893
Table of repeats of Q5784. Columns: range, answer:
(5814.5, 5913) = 7.392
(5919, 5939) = 8.739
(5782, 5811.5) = 9.223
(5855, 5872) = 9.093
